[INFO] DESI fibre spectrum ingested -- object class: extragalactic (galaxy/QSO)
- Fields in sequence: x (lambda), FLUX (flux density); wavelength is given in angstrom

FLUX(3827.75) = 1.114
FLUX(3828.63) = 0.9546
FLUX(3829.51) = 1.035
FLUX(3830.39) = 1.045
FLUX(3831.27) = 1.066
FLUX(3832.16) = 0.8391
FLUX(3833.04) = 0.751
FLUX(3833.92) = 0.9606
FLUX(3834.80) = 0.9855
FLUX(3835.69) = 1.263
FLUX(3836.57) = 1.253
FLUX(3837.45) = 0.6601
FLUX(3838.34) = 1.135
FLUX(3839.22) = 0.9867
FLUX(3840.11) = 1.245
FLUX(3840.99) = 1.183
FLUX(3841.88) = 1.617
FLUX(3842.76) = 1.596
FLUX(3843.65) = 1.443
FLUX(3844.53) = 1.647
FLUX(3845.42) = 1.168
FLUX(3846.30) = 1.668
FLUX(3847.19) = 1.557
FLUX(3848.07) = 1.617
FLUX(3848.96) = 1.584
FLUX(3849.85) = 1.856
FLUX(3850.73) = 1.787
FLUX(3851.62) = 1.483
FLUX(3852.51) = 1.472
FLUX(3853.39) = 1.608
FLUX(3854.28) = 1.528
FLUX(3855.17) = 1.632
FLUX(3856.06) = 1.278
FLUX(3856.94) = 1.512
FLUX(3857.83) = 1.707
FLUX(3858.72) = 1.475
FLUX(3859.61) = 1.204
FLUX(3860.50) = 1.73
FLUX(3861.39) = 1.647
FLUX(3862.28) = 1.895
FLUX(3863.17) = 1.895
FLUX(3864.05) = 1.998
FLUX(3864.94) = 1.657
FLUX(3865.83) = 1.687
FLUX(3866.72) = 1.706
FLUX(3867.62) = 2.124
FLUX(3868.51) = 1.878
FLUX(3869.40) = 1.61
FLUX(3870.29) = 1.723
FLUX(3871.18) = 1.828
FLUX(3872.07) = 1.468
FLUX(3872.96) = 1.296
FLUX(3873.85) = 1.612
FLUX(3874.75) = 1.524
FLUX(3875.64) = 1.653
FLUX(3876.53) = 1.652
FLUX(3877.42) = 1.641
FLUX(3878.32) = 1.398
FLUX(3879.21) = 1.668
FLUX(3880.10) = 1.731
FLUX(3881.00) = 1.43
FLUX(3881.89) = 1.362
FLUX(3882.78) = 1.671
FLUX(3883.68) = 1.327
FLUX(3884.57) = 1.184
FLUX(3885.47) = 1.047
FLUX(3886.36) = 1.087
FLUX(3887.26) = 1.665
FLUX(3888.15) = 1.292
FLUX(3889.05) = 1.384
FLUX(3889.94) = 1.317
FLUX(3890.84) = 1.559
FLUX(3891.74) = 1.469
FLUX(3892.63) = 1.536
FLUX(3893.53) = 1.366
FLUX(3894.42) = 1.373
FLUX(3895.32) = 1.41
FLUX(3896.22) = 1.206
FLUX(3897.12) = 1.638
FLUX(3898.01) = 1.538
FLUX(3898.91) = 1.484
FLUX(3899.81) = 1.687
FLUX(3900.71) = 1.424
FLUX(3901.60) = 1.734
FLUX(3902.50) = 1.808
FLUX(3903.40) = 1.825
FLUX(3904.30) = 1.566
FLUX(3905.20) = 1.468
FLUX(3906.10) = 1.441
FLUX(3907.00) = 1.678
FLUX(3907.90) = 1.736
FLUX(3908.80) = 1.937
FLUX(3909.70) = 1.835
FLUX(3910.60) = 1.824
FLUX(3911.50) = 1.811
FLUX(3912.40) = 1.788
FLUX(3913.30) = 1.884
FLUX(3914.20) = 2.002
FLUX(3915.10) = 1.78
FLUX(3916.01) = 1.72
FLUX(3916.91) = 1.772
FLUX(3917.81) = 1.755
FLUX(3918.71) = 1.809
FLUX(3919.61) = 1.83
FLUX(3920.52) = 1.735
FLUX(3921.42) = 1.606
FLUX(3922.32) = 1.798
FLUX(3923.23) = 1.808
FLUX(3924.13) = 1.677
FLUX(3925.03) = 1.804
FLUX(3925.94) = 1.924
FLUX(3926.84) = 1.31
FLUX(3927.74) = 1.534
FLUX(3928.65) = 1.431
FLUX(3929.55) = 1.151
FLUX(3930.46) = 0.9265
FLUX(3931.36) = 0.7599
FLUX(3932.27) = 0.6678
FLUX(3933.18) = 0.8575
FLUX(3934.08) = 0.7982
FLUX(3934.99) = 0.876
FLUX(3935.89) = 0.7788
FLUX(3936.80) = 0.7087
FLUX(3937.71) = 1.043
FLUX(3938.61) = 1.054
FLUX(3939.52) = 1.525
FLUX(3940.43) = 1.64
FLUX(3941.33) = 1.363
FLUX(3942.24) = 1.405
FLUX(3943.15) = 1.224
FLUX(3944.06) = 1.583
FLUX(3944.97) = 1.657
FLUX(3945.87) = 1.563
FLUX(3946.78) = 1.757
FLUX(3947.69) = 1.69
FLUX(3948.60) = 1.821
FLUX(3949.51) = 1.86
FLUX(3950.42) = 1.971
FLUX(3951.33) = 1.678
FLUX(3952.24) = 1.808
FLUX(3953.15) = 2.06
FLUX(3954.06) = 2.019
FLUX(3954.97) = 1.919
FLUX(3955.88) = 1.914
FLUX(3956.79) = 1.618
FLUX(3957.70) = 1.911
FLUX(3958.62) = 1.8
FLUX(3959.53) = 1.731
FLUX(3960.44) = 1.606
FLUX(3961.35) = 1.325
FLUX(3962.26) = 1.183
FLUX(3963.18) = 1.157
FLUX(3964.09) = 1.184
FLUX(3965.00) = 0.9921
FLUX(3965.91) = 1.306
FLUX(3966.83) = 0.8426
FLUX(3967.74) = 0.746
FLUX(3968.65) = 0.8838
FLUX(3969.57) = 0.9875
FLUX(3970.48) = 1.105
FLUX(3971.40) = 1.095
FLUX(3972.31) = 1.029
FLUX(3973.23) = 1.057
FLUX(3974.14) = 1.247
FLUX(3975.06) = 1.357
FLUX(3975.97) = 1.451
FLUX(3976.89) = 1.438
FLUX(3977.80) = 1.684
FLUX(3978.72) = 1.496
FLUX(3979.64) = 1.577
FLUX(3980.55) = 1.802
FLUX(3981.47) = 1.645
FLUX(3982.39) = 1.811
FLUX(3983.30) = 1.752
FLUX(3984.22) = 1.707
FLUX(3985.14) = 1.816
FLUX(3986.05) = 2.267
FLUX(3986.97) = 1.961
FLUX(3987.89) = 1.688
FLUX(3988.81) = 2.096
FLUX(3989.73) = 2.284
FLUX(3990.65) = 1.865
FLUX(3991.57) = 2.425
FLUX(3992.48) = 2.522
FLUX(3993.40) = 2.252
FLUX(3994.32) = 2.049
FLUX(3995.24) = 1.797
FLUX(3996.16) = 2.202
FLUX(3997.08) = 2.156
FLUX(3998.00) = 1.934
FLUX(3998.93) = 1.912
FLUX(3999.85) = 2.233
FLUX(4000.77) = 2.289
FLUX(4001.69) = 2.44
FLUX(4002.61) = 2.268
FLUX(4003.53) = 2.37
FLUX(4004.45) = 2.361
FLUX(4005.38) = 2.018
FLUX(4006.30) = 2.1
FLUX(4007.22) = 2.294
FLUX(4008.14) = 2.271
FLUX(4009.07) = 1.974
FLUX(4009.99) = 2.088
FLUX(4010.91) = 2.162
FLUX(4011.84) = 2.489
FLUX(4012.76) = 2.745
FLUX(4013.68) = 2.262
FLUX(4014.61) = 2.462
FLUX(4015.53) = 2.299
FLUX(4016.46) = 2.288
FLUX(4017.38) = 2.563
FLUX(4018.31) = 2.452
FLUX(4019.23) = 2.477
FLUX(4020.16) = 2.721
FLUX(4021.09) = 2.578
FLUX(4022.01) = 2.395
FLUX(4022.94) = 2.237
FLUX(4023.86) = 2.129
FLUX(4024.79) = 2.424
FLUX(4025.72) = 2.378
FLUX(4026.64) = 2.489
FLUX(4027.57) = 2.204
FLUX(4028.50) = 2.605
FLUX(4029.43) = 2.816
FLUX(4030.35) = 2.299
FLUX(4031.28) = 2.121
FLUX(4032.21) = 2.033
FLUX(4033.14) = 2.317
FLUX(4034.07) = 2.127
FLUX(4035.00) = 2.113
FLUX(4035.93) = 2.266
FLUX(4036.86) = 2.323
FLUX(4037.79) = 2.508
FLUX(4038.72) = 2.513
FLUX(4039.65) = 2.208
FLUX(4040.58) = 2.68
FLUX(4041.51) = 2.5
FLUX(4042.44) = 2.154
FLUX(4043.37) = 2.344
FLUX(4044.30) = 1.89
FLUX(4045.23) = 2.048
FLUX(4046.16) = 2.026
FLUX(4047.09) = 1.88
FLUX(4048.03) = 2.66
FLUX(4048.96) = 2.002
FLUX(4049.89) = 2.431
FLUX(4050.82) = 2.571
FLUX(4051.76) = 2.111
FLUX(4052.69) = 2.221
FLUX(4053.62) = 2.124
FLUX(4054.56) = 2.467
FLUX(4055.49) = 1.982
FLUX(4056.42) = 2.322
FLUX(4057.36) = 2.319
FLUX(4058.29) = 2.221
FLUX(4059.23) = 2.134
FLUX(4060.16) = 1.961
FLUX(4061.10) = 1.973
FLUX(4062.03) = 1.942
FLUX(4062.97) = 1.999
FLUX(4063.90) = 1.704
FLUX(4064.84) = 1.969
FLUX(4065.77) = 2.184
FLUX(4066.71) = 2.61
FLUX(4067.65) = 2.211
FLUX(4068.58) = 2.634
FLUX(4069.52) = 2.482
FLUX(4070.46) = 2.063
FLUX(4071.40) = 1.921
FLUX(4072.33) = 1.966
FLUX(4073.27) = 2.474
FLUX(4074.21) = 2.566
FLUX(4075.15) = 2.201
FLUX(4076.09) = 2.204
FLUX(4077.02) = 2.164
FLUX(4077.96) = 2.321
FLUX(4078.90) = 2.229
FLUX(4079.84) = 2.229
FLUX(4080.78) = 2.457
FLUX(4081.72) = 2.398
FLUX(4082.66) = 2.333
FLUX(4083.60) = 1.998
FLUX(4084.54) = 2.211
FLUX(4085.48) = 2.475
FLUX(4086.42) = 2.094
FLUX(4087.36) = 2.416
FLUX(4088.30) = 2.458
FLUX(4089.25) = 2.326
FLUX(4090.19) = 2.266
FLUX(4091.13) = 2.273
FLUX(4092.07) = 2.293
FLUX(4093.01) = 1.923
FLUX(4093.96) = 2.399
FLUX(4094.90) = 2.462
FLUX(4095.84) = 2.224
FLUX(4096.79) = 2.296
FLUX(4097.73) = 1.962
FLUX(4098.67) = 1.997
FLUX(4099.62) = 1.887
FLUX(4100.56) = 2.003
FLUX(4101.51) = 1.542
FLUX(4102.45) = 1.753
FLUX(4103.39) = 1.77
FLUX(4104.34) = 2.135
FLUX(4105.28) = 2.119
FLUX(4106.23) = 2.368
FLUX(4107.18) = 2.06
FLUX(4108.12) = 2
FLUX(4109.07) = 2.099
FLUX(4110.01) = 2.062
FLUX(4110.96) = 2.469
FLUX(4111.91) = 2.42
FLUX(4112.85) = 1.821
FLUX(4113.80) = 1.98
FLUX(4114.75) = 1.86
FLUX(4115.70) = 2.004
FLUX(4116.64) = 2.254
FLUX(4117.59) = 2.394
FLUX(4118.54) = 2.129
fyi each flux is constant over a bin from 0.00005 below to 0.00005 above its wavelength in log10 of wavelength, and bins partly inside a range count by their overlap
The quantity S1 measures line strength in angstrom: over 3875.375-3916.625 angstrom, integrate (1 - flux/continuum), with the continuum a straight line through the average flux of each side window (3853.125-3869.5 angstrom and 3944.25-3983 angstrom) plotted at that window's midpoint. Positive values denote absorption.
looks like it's 1.15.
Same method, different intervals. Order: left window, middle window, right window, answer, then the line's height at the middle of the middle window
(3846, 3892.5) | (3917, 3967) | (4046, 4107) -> 8.8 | 1.79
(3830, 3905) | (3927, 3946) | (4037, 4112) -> 6.2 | 1.72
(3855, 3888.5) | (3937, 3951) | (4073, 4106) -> 2.0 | 1.78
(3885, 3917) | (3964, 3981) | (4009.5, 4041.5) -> 6.8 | 2.04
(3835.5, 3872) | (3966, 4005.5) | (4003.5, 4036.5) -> 7.6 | 2.17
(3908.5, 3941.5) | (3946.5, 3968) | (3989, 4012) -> 2.2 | 1.78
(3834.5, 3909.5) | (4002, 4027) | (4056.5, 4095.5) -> -4.0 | 2.02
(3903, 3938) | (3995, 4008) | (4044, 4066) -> -2.0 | 1.88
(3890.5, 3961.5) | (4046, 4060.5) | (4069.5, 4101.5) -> -0.9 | 2.09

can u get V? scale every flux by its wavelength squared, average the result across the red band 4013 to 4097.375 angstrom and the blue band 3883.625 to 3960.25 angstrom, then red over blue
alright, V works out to 1.6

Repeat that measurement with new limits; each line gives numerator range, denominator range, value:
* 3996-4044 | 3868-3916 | 1.57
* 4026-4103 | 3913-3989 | 1.58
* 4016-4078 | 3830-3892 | 1.70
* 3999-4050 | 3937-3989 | 1.57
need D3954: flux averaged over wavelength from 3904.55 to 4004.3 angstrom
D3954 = 1.62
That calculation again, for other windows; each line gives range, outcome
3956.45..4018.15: 1.82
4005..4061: 2.29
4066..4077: 2.29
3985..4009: 2.15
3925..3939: 1.08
